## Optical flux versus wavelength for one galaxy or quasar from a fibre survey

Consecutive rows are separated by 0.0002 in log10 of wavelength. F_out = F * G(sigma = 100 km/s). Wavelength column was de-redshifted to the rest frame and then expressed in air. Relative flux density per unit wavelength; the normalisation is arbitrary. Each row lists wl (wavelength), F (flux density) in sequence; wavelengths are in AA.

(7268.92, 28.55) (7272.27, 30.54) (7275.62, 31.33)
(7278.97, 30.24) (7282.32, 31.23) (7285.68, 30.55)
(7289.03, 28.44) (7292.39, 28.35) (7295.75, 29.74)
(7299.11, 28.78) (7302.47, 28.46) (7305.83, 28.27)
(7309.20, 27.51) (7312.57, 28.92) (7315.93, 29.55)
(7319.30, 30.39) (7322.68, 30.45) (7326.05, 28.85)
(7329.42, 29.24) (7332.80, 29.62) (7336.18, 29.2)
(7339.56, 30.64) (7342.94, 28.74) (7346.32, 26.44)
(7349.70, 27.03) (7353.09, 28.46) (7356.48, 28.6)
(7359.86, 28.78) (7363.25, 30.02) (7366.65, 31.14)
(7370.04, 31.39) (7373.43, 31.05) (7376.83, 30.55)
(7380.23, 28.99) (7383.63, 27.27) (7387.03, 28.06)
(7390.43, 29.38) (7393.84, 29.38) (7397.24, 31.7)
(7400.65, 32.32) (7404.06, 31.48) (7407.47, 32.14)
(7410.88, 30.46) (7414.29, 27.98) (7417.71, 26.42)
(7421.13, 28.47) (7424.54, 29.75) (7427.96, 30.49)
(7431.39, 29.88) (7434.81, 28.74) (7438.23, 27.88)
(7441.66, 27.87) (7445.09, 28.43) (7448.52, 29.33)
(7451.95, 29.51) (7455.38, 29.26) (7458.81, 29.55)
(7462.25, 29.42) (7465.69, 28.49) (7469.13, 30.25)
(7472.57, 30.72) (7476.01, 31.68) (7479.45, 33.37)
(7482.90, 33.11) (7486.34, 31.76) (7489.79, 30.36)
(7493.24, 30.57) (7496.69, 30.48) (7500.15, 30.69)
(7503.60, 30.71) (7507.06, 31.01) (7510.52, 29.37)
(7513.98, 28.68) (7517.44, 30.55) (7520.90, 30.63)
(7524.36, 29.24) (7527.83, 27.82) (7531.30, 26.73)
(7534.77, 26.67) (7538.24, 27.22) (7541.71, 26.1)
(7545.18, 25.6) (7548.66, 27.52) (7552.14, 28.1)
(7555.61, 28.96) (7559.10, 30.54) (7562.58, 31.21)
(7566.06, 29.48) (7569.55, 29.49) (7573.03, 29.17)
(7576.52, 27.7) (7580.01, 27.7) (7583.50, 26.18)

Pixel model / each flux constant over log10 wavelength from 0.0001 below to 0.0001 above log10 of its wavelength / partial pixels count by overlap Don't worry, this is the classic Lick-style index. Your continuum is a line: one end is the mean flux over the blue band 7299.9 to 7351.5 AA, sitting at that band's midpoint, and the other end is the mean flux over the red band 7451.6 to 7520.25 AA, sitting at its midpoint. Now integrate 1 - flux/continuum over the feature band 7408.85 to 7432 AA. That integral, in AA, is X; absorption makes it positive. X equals 0.6 AA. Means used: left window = 28.9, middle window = 29.1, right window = 30.5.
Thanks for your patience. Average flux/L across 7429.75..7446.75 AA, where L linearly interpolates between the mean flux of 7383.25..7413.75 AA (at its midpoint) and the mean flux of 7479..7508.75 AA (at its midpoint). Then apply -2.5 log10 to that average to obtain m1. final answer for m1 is 0.08 mag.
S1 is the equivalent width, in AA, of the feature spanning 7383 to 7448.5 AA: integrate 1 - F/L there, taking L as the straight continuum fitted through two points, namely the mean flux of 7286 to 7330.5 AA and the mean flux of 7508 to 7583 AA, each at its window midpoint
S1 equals -1.4 AA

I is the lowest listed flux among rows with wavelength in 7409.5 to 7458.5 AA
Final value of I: 26.42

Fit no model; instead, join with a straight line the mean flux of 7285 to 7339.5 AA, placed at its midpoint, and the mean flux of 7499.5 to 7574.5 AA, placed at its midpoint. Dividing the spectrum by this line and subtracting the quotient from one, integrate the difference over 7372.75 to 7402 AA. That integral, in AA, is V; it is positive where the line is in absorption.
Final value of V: -0.73 AA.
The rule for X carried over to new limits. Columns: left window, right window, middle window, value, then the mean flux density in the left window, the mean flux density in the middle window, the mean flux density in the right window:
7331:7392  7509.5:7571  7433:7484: -1.7 AA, 29.2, 29.8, 28.5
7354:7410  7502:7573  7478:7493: -1.4 AA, 30.1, 32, 28.8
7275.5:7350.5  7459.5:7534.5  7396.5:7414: -1.0 AA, 29.2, 31.3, 30.2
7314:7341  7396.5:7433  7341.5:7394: 1.4 AA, 29.7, 29.1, 30.1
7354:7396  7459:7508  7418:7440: 0.9 AA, 29.6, 29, 30.9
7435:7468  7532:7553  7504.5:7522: -1.6 AA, 28.9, 30.1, 26.8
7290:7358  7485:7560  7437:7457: 0.2 AA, 28.9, 28.7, 29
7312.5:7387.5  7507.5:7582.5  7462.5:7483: -1.6 AA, 29.3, 31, 28.5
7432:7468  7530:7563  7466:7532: -4.9 AA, 28.9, 30.4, 27.7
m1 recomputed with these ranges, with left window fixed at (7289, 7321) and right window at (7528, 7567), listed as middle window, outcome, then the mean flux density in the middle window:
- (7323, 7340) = -0.03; 29.5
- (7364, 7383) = -0.07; 30.4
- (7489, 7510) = -0.09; 30.6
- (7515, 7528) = -0.06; 29.7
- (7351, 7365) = -0.01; 28.9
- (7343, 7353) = 0.05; 27.3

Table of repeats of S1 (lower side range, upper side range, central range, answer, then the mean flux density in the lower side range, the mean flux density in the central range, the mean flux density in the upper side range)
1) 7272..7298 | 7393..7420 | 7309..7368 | 1.9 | 30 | 29.1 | 30.2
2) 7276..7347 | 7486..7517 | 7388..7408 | -0.8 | 29.3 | 30.9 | 30.3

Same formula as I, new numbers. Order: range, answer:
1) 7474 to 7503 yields 30.36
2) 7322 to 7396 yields 26.44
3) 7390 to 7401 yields 29.38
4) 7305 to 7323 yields 27.51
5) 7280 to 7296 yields 28.35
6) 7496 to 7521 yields 28.68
